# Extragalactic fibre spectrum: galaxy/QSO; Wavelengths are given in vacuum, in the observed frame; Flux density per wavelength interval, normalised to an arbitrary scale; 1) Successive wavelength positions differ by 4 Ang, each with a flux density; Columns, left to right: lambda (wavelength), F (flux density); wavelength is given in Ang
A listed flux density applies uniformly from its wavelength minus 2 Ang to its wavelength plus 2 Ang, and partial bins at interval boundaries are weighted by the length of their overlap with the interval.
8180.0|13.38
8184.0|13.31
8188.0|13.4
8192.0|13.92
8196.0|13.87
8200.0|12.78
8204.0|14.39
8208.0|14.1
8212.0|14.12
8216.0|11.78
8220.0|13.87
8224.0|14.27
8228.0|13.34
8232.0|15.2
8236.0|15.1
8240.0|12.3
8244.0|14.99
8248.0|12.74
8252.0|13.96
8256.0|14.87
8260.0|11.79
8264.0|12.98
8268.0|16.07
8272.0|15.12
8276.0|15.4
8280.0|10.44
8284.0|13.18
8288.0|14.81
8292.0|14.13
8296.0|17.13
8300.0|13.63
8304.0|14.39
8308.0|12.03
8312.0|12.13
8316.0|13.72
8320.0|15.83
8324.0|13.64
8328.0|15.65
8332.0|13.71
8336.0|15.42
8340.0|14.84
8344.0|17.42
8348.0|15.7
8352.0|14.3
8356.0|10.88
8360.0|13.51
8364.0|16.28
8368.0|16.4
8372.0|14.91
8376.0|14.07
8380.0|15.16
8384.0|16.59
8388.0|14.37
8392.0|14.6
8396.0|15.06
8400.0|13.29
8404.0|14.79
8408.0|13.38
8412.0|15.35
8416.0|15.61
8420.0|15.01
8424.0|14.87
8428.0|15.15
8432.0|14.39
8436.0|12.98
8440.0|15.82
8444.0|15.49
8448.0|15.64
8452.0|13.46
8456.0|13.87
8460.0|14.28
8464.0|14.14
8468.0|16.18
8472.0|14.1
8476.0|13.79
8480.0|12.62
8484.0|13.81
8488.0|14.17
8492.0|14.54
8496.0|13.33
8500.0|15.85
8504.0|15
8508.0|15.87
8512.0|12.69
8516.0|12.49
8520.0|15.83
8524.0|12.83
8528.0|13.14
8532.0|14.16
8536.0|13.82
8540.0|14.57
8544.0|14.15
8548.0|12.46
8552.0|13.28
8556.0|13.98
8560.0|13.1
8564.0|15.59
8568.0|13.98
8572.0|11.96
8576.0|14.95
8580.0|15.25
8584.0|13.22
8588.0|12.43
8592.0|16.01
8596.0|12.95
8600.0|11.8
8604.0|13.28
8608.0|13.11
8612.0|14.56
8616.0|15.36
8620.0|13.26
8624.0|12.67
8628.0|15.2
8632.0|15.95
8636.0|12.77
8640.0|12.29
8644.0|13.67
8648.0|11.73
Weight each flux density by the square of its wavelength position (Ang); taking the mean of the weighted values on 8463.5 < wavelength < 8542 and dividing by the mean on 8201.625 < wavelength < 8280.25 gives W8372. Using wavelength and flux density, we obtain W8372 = 1.08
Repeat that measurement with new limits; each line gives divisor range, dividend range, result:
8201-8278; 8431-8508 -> 1.09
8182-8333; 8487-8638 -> 1.08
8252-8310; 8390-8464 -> 1.08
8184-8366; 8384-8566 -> 1.07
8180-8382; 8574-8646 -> 1.06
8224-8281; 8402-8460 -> 1.10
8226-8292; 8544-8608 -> 1.06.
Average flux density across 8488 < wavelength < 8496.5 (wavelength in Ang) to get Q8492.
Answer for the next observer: 14.1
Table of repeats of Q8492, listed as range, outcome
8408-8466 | 14.7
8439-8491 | 14.4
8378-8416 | 14.8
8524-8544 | 13.8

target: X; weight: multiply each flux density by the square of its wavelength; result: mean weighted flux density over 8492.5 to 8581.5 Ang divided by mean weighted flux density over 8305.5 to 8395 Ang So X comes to 1.0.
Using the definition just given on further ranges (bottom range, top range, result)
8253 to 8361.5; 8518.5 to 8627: 1.03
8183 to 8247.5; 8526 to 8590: 1.08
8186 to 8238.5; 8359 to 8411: 1.12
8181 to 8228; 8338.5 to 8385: 1.14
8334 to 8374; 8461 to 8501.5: 0.98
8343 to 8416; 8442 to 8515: 1.00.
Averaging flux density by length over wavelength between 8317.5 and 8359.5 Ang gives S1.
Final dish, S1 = 14.7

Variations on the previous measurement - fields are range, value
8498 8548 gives 14.1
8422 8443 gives 14.7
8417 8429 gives 15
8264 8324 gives 14.1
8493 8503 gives 14.6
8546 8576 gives 13.6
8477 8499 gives 13.8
